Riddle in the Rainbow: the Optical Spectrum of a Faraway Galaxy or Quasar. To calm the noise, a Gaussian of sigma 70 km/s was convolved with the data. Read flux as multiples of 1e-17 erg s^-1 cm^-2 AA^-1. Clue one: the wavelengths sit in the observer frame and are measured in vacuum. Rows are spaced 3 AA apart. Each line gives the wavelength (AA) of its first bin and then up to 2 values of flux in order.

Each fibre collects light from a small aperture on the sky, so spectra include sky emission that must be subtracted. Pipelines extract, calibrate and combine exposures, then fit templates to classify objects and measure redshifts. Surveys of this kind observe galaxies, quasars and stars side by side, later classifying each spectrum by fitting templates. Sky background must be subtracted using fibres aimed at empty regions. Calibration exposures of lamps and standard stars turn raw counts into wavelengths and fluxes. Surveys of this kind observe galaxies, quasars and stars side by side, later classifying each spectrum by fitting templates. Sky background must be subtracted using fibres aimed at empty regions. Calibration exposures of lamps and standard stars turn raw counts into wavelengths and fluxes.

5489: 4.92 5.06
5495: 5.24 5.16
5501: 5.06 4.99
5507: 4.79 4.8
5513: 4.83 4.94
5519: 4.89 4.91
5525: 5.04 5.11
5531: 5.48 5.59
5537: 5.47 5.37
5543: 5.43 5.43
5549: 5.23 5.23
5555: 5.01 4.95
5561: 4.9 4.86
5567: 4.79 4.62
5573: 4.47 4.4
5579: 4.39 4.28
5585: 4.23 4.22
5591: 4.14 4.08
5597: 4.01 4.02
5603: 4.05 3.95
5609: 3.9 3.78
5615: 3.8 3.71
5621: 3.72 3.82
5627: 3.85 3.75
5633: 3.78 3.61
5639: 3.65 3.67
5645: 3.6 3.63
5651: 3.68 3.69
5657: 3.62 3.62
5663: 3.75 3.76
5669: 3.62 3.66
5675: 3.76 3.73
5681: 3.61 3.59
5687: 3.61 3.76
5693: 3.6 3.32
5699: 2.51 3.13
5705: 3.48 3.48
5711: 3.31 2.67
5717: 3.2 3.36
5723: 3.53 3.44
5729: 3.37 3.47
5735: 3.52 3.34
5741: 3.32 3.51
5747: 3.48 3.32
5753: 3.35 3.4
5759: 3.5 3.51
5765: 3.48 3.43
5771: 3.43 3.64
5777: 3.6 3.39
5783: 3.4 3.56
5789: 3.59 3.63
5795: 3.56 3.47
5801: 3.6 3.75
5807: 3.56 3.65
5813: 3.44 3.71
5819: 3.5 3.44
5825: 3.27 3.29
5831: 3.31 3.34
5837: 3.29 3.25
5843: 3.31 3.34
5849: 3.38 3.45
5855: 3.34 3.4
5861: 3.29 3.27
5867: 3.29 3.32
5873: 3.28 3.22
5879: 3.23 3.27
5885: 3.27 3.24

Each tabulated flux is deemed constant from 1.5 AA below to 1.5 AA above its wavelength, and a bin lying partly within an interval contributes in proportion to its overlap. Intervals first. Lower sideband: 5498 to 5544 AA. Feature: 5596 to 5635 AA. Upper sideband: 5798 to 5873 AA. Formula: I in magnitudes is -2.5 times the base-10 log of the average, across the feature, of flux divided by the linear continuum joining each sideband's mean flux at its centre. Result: 0.193 mag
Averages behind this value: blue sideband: 5.11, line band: 3.85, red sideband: 3.41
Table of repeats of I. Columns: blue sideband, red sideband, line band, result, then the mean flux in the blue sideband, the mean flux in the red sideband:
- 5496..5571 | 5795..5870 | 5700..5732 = 0.23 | 5.08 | 3.42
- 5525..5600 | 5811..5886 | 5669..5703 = 0.20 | 4.81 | 3.34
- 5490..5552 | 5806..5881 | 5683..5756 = 0.20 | 5.14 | 3.36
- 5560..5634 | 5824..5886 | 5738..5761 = 0.07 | 4.14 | 3.31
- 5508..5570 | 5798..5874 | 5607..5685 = 0.21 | 5.1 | 3.4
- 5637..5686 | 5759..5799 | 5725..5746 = 0.04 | 3.66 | 3.51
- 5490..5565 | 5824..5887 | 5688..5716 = 0.26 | 5.11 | 3.31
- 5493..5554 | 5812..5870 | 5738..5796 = 0.09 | 5.15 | 3.36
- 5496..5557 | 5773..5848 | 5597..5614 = 0.19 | 5.14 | 3.47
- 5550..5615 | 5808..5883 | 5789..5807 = -0.02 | 4.39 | 3.36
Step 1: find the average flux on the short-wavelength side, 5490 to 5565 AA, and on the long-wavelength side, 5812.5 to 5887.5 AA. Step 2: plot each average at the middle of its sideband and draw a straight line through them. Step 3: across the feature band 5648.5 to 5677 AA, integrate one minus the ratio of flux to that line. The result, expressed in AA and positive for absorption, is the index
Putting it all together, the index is 4.5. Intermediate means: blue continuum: 5.11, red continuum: 3.34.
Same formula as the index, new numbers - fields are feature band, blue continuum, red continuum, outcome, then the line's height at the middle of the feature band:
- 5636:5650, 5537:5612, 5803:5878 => 2.1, 4.27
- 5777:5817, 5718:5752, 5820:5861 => -2.2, 3.37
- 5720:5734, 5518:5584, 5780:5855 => 1.9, 3.98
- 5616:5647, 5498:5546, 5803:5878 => 5.6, 4.53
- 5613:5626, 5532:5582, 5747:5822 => 2.3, 4.59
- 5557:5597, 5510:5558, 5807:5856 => 3.7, 4.92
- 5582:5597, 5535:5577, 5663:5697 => 1.6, 4.65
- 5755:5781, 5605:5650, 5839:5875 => 0.0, 3.49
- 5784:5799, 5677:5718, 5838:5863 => -1.0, 3.35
